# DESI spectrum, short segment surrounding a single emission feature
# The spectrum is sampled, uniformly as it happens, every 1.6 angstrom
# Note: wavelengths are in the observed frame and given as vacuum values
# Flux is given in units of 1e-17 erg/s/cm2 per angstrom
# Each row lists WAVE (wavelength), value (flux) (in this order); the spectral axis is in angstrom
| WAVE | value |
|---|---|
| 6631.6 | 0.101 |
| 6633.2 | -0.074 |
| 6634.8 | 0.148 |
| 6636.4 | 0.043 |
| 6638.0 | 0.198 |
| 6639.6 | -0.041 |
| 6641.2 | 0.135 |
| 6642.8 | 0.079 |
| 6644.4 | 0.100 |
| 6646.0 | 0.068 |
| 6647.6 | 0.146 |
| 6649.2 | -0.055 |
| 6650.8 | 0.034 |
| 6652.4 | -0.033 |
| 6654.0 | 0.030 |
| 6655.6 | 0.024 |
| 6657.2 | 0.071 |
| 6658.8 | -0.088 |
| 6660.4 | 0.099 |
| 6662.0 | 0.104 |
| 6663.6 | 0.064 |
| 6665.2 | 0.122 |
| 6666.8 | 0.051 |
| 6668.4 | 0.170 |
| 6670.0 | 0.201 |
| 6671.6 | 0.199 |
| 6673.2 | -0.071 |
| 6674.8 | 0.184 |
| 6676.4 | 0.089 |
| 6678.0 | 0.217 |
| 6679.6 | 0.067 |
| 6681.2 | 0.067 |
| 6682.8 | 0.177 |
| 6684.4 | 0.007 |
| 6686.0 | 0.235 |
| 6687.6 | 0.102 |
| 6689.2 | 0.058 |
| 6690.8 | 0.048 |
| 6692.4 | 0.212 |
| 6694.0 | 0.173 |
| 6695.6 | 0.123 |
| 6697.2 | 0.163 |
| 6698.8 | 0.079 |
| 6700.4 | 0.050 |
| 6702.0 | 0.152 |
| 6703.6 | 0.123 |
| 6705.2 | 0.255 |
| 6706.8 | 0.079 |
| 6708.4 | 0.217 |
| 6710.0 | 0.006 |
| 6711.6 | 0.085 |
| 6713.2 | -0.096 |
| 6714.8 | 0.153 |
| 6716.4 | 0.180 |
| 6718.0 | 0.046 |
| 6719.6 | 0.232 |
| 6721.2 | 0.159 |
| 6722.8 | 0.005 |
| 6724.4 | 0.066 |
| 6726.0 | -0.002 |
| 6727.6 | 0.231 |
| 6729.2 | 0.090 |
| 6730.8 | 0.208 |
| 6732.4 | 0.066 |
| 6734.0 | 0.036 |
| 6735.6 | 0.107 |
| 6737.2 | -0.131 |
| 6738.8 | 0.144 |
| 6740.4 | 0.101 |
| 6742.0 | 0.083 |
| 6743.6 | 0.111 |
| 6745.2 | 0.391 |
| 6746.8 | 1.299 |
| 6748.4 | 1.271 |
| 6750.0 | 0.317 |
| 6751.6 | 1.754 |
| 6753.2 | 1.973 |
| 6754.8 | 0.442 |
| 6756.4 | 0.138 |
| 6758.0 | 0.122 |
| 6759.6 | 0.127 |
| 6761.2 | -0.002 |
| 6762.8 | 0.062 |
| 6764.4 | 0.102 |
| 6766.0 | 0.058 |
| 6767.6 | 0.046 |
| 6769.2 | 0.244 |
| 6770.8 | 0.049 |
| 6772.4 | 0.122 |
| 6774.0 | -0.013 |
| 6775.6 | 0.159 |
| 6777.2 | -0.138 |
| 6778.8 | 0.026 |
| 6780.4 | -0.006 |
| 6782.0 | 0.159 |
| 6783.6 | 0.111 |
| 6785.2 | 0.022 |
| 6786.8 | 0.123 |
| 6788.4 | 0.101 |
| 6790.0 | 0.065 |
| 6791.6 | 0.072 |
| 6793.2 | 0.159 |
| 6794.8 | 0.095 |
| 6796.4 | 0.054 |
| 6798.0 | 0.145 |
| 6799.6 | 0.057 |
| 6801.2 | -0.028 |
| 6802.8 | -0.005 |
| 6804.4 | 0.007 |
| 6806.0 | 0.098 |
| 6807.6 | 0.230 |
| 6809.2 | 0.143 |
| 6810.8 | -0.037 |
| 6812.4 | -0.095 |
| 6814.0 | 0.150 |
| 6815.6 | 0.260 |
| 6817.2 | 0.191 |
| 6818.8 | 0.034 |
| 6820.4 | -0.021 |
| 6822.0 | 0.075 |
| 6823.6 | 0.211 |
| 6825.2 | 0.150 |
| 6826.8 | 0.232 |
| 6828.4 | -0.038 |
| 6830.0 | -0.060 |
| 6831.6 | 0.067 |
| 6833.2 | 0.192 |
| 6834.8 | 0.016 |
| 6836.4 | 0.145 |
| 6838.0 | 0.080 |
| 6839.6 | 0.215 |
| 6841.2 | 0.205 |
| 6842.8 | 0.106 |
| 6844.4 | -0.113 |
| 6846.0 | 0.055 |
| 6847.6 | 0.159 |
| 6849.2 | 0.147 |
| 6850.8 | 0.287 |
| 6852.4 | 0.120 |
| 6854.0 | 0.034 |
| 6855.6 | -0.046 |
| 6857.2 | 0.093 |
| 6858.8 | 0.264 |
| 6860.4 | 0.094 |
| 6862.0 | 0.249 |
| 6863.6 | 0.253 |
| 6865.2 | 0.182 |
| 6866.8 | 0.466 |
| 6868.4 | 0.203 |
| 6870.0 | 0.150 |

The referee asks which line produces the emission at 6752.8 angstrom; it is [O II] 3727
